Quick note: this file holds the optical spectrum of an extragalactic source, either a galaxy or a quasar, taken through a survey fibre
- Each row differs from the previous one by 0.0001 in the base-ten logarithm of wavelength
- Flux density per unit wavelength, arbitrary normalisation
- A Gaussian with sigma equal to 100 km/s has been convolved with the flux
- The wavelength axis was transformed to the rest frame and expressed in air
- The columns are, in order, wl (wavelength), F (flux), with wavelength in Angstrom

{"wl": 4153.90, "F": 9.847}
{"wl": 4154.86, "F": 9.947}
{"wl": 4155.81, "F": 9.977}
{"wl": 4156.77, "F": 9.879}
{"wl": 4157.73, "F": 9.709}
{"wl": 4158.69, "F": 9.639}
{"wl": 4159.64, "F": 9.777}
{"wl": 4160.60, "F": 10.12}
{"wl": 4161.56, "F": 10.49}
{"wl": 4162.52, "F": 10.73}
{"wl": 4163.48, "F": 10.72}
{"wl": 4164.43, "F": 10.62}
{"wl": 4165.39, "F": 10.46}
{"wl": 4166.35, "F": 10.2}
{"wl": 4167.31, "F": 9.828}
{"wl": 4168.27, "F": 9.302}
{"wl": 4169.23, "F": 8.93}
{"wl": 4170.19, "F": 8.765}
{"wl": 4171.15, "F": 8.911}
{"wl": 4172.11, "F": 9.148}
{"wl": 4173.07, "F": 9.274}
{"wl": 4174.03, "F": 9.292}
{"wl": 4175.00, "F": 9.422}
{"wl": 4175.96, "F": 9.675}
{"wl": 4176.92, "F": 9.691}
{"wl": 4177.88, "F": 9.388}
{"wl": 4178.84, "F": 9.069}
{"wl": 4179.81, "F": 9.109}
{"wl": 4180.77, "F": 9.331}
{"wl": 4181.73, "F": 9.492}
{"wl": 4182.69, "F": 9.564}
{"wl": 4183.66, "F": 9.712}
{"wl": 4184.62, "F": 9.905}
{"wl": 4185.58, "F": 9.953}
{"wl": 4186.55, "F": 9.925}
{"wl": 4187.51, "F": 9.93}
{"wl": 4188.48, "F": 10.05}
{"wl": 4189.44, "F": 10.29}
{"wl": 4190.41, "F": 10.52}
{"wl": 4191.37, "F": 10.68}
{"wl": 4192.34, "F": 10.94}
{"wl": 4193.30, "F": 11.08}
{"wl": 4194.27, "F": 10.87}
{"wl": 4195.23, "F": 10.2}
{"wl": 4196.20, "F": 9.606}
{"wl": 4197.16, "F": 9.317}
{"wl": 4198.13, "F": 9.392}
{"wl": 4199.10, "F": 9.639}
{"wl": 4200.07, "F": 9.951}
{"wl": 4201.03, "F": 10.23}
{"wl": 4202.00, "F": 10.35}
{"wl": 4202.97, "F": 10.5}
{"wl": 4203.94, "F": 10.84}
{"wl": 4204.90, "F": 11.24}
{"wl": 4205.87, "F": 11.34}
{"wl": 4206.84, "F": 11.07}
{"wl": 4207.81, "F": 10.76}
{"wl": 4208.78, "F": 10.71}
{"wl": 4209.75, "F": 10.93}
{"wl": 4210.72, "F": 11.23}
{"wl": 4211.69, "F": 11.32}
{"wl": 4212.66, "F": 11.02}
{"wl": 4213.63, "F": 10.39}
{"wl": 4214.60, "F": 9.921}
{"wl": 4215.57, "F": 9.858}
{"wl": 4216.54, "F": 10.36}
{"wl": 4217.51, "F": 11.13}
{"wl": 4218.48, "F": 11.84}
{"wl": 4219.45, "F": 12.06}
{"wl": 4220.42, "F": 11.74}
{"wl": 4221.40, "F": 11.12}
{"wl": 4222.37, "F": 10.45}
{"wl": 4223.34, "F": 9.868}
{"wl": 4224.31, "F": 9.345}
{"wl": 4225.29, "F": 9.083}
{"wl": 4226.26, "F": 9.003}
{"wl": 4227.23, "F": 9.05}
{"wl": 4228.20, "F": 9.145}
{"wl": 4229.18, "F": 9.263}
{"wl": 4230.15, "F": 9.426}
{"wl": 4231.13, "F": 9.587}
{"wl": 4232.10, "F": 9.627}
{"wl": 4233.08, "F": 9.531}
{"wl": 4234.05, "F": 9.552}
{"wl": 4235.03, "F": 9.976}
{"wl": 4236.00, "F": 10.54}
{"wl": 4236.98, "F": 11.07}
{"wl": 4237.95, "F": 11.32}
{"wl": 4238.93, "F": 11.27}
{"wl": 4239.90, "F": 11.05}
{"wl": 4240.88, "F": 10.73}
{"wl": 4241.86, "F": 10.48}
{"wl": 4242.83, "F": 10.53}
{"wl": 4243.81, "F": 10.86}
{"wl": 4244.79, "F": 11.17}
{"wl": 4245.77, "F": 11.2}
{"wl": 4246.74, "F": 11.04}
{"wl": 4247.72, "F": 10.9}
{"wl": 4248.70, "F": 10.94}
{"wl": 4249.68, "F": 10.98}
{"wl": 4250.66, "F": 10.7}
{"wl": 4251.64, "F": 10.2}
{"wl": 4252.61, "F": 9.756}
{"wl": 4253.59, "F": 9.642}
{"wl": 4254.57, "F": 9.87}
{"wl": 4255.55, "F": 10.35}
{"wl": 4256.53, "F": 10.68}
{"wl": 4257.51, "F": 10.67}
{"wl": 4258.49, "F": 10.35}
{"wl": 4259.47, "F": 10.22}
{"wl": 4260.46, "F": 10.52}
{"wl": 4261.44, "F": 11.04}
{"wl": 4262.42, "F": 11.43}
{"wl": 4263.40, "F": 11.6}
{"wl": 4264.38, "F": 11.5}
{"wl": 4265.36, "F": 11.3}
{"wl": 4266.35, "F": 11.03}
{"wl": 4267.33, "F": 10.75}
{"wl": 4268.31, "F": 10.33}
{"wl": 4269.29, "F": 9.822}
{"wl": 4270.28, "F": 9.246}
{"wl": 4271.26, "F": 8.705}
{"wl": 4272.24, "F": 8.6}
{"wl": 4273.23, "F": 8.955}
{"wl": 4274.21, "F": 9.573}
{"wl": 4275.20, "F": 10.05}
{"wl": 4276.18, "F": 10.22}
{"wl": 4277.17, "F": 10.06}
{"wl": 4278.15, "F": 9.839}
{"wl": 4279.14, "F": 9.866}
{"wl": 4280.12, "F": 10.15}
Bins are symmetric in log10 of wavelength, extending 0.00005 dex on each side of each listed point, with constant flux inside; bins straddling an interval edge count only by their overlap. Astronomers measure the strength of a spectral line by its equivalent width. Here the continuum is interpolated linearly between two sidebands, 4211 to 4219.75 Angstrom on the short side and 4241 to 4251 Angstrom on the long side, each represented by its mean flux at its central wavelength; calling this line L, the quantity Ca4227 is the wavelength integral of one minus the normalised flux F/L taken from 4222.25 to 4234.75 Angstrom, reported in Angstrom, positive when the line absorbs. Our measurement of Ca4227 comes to 1.6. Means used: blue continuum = 10.9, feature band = 9.43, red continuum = 10.9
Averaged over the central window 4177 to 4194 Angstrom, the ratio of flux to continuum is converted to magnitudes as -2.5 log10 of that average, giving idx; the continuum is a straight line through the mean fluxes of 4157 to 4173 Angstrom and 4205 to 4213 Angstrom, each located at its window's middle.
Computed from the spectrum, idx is 0.049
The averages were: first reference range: 9.82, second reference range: 11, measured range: 9.94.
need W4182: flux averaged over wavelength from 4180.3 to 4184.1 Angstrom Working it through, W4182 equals 9.52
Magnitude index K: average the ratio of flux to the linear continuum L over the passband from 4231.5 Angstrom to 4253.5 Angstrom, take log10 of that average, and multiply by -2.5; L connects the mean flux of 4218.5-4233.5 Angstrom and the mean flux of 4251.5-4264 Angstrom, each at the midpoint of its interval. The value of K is -0.04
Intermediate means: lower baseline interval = 9.95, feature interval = 10.6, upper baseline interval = 10.5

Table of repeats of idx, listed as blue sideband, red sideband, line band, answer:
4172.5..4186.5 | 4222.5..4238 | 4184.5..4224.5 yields -0.10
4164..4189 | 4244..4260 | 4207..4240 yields -0.02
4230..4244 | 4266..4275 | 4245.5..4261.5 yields -0.05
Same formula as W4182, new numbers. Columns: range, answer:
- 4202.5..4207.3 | 11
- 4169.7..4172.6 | 8.95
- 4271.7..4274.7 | 9.04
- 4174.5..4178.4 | 9.53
